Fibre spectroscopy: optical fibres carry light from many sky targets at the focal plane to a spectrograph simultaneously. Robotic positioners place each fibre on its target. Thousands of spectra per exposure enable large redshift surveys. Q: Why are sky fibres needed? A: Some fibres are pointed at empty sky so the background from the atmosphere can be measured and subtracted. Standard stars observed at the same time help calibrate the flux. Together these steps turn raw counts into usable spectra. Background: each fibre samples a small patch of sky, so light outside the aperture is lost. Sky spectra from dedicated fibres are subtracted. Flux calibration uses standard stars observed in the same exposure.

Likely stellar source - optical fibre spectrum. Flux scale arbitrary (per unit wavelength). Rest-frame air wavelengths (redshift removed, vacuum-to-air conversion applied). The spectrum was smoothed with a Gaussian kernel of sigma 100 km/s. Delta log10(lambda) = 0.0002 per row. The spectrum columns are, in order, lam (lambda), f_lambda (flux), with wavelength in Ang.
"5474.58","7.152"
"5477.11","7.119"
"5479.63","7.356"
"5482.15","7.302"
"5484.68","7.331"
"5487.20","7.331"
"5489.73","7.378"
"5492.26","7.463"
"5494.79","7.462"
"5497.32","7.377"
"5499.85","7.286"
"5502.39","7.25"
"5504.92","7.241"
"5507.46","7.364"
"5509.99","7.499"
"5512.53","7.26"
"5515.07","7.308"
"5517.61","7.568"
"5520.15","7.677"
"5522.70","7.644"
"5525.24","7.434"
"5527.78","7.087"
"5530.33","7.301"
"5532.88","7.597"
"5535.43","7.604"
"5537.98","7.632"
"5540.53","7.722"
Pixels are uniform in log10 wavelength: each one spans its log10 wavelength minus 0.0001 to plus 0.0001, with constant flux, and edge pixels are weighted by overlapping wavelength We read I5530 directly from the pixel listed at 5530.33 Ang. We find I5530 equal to 7.301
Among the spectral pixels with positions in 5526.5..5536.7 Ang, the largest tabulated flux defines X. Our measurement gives 7.604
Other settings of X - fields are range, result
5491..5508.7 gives 7.463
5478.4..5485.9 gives 7.356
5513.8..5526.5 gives 7.677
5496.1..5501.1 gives 7.377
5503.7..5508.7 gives 7.364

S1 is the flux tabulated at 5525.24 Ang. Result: 7.434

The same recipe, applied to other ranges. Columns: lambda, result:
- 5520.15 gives 7.677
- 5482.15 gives 7.302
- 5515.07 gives 7.308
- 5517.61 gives 7.568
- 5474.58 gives 7.152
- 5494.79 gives 7.462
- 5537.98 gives 7.632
